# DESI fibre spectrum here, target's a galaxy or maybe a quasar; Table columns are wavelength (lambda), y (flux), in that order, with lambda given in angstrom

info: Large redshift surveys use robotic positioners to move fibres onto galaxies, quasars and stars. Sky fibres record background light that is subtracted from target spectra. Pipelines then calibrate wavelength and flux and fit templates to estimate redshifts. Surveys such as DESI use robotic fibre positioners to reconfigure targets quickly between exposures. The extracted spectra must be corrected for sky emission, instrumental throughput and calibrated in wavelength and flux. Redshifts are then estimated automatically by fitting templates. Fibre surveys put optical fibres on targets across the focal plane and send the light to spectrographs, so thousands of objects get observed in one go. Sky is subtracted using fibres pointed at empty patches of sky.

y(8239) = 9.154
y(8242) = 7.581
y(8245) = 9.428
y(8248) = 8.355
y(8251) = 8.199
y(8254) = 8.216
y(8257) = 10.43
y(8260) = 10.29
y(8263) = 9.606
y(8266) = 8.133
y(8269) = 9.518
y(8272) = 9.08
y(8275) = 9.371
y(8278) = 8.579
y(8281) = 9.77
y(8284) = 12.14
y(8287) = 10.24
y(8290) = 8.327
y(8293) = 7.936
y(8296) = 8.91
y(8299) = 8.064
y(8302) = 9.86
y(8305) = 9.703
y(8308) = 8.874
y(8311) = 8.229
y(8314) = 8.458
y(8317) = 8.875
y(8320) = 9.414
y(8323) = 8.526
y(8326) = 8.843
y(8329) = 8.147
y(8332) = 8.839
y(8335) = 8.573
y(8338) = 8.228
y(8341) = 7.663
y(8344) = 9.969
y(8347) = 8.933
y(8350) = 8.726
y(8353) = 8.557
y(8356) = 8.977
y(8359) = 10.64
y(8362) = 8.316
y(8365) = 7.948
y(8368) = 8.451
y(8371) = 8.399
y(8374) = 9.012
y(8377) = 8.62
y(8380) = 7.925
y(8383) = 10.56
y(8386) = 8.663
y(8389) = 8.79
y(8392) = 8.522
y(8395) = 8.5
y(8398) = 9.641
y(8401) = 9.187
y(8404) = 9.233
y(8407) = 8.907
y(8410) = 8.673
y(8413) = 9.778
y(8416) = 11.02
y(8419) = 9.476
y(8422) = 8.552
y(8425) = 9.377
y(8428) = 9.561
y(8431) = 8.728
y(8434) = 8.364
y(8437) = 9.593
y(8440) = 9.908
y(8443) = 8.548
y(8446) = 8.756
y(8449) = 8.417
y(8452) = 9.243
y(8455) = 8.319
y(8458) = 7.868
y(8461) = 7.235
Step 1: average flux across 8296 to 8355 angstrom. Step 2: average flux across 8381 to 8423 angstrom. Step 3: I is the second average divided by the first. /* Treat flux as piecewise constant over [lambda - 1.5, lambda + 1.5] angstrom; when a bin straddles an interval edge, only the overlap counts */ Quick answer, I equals 1.05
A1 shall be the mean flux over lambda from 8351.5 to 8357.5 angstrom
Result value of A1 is 8.77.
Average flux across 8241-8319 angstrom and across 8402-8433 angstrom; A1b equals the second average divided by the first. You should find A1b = 1.02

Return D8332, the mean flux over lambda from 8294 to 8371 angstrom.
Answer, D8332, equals 8.78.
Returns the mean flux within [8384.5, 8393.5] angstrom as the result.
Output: 8.66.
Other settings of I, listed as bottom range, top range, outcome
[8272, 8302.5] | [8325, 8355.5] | 0.93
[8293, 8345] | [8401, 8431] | 1.07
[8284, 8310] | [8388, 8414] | 0.98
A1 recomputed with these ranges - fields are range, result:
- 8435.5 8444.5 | 9.35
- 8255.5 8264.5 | 10.1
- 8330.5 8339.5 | 8.55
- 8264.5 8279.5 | 8.94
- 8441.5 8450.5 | 8.57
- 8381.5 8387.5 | 9.61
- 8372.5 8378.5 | 8.82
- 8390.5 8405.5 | 9.02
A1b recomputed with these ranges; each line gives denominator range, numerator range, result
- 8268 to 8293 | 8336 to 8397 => 0.92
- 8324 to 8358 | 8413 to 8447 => 1.07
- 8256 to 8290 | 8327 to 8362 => 0.91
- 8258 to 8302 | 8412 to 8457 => 0.98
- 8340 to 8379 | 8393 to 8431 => 1.06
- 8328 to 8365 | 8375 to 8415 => 1.03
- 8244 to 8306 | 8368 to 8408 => 0.96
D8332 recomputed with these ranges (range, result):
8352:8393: 8.82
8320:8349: 8.68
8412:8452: 9.23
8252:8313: 9.25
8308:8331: 8.66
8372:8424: 9.12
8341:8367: 8.92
